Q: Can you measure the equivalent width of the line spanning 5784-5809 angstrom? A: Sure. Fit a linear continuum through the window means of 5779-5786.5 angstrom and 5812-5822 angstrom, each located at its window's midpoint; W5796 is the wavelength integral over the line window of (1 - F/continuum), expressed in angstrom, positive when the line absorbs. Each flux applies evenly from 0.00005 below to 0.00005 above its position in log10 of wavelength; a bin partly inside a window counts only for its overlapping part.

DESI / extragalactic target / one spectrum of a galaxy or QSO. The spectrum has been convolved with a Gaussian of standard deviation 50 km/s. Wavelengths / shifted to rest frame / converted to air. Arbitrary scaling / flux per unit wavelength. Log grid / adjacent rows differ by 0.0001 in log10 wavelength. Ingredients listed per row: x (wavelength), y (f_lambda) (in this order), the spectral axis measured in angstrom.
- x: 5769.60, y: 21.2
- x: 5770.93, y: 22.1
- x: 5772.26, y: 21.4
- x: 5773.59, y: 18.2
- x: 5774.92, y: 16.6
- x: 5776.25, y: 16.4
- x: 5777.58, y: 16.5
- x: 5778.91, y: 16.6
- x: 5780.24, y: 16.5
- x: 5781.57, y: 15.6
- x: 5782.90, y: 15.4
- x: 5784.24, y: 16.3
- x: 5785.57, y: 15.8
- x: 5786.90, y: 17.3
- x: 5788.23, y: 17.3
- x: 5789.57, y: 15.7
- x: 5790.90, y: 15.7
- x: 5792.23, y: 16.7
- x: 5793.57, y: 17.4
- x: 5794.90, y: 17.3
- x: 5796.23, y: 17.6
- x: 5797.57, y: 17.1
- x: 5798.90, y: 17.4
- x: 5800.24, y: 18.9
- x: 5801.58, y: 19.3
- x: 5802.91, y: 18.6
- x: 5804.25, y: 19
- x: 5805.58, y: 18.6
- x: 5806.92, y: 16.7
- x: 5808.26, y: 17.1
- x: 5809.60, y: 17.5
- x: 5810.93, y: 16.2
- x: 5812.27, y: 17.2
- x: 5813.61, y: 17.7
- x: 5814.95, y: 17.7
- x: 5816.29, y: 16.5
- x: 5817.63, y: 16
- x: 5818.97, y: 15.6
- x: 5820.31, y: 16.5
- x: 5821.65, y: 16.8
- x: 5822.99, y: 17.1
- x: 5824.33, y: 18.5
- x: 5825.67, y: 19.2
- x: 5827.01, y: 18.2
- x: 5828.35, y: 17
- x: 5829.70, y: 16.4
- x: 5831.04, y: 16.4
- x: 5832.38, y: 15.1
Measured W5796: -1.6 angstrom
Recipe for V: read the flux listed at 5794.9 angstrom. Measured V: 17.3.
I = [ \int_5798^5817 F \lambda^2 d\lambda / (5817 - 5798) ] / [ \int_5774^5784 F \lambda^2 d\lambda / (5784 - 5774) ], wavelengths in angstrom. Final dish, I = 1.10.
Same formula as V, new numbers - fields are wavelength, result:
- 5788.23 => 17.3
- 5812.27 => 17.2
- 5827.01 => 18.2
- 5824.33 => 18.5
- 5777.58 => 16.5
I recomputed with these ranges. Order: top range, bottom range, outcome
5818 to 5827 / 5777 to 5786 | 1.09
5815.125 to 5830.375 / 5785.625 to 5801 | 1.01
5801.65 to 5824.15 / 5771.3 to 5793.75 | 1.04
